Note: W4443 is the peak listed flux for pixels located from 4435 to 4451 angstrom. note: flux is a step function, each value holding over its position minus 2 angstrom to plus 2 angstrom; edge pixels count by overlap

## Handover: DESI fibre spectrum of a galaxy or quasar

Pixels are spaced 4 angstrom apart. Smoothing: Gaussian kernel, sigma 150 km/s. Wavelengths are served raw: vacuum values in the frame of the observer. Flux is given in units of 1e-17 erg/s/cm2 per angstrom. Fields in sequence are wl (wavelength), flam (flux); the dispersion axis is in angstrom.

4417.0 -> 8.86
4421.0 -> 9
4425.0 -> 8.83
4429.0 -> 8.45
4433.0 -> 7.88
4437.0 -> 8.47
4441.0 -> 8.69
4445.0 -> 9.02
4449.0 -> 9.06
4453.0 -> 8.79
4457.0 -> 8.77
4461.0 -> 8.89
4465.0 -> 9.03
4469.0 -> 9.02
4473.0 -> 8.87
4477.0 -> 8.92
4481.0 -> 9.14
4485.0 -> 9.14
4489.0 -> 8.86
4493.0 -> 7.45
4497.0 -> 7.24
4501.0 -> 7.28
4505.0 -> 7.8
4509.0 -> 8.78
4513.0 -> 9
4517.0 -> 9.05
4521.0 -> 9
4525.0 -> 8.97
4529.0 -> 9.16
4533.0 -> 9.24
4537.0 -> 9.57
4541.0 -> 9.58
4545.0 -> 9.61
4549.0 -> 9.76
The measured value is 9.06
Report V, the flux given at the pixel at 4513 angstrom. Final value 9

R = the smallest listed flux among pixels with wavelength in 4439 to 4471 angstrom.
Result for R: 8.69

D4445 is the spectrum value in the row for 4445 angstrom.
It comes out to 9.02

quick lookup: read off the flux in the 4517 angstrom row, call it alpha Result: 9.05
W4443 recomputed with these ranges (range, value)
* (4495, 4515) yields 9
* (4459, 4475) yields 9.03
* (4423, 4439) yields 8.83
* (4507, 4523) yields 9.05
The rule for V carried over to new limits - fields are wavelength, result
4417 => 8.86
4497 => 7.24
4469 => 9.02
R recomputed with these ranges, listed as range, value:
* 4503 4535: 7.8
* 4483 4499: 7.24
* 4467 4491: 8.86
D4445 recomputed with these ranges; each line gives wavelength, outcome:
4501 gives 7.28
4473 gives 8.87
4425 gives 8.83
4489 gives 8.86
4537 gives 9.57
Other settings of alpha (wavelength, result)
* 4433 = 7.88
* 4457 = 8.77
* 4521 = 9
